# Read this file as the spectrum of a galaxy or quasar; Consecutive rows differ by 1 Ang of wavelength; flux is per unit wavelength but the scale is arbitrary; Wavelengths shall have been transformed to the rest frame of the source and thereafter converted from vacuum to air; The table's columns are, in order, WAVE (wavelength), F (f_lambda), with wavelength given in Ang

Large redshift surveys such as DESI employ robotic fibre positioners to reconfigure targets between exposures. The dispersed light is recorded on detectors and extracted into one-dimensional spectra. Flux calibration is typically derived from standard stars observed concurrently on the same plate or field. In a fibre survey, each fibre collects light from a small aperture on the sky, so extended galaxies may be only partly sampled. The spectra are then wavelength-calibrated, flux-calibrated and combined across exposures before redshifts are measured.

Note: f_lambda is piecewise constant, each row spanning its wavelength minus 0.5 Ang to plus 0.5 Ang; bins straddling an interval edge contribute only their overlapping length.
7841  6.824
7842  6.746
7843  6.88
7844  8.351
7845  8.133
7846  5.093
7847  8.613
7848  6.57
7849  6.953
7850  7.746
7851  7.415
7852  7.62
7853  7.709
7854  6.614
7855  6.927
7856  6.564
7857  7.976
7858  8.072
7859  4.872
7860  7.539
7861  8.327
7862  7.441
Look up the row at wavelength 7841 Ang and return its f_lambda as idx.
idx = 6.824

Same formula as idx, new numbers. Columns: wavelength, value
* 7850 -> 7.746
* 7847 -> 8.613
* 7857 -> 7.976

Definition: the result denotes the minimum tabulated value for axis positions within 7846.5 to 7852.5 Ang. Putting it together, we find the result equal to 6.57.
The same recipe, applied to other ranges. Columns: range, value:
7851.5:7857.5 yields 6.564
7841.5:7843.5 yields 6.746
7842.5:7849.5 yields 5.093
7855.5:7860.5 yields 4.872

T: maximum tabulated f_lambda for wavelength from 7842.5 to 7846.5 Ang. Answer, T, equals 8.351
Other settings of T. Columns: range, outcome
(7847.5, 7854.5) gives 7.746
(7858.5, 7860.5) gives 7.539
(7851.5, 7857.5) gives 7.976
